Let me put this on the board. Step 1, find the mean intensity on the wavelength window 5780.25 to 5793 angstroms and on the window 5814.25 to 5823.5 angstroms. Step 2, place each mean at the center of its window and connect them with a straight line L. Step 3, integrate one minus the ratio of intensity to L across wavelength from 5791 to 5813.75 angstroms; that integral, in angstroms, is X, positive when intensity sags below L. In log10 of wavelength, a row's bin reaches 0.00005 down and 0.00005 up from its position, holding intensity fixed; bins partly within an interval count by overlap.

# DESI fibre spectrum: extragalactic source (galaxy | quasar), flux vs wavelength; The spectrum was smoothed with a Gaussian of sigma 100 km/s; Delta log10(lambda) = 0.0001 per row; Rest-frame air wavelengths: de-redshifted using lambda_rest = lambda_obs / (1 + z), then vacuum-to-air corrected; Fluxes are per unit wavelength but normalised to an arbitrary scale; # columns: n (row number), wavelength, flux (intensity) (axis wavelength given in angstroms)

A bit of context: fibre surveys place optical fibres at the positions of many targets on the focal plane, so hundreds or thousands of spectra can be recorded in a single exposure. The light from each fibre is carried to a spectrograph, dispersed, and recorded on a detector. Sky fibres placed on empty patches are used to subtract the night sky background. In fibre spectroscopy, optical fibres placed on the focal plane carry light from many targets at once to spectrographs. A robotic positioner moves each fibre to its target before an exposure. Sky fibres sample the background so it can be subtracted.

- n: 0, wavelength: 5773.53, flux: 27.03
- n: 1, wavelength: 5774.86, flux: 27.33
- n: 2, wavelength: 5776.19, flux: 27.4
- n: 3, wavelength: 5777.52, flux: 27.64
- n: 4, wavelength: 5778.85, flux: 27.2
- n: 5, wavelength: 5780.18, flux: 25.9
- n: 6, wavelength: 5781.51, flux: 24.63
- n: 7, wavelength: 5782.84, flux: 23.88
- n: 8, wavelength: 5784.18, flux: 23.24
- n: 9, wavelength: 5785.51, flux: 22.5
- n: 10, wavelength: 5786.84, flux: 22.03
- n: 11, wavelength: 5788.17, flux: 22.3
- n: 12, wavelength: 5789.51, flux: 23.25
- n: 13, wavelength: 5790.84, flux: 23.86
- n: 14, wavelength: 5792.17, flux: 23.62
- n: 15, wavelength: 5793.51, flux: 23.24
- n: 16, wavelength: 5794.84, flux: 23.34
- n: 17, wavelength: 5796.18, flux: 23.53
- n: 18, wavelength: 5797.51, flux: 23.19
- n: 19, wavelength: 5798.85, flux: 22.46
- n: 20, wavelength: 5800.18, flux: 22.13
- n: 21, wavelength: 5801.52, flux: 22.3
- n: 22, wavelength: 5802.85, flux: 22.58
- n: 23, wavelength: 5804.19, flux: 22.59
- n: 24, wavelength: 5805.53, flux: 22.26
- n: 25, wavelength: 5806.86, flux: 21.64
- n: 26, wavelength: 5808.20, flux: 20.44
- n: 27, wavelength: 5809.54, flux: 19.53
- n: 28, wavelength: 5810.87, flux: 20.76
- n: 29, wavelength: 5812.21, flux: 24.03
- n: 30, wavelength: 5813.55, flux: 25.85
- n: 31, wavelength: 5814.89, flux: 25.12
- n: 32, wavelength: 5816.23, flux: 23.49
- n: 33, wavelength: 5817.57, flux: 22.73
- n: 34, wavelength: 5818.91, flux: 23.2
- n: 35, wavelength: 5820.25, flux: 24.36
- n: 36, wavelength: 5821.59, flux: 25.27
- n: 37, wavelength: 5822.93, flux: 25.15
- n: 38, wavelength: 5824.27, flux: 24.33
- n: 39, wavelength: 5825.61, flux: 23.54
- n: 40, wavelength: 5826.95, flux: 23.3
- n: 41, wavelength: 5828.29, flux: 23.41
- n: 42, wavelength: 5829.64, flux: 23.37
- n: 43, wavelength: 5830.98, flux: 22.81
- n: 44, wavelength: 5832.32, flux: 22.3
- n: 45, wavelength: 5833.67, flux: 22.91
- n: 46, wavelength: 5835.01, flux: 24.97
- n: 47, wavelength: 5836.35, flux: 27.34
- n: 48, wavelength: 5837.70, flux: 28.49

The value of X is 1.2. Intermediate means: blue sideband 23.4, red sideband 24.2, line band 22.5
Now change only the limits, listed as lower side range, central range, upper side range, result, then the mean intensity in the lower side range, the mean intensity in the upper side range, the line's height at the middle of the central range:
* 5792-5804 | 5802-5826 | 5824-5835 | -0.05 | 22.9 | 23.3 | 23.1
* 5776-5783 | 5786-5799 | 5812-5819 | 1.20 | 26.2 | 24.1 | 25.4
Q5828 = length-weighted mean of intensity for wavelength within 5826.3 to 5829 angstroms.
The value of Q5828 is 23.3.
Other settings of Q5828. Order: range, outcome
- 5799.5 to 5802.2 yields 22.3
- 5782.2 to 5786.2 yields 23.2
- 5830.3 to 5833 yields 22.5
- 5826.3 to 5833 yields 23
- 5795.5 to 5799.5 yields 23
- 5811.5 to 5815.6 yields 24.9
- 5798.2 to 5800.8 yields 22.3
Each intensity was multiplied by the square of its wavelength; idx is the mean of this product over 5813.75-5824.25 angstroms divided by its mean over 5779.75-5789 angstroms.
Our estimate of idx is 1.0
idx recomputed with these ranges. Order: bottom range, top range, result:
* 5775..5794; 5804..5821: 0.94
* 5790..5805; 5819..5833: 1.04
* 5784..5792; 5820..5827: 1.08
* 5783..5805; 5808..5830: 1.03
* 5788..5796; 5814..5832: 1.03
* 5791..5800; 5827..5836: 1.02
